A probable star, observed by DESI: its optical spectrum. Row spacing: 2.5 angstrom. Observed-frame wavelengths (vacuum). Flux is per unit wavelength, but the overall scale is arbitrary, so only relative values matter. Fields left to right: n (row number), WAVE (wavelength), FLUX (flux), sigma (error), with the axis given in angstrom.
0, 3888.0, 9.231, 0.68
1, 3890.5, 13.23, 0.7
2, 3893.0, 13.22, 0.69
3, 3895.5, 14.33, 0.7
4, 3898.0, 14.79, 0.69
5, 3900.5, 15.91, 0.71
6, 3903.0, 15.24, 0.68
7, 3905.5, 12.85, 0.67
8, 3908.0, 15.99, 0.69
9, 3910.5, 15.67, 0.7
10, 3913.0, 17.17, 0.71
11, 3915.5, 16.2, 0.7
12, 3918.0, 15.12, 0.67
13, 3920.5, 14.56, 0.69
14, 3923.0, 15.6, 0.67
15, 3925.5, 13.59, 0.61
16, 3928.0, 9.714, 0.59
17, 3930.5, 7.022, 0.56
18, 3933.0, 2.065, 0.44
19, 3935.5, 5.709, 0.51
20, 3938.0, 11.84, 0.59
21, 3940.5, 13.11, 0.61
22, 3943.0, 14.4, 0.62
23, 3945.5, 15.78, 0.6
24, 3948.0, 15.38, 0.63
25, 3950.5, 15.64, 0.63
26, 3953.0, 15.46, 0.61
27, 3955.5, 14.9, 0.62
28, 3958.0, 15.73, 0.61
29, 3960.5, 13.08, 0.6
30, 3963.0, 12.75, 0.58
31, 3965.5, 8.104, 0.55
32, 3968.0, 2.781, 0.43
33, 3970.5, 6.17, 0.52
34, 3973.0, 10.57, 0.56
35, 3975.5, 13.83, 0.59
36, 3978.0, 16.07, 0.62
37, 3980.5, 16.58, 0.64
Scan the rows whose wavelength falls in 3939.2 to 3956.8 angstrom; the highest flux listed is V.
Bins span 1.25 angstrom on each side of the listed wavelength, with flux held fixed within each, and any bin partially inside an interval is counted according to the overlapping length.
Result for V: 15.78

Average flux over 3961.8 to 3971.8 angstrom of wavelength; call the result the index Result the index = 7.44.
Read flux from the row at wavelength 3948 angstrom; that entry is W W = 15.38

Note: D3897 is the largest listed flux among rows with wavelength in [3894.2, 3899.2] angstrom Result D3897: 14.79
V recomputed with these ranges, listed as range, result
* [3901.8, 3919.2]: 17.17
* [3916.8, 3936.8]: 15.6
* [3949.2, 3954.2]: 15.64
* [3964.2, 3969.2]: 8.104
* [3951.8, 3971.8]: 15.73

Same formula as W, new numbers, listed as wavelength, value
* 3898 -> 14.79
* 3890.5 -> 13.23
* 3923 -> 15.6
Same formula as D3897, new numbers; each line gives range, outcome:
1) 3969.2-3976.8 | 13.83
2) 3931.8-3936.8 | 5.709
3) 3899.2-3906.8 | 15.91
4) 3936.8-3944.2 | 14.4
